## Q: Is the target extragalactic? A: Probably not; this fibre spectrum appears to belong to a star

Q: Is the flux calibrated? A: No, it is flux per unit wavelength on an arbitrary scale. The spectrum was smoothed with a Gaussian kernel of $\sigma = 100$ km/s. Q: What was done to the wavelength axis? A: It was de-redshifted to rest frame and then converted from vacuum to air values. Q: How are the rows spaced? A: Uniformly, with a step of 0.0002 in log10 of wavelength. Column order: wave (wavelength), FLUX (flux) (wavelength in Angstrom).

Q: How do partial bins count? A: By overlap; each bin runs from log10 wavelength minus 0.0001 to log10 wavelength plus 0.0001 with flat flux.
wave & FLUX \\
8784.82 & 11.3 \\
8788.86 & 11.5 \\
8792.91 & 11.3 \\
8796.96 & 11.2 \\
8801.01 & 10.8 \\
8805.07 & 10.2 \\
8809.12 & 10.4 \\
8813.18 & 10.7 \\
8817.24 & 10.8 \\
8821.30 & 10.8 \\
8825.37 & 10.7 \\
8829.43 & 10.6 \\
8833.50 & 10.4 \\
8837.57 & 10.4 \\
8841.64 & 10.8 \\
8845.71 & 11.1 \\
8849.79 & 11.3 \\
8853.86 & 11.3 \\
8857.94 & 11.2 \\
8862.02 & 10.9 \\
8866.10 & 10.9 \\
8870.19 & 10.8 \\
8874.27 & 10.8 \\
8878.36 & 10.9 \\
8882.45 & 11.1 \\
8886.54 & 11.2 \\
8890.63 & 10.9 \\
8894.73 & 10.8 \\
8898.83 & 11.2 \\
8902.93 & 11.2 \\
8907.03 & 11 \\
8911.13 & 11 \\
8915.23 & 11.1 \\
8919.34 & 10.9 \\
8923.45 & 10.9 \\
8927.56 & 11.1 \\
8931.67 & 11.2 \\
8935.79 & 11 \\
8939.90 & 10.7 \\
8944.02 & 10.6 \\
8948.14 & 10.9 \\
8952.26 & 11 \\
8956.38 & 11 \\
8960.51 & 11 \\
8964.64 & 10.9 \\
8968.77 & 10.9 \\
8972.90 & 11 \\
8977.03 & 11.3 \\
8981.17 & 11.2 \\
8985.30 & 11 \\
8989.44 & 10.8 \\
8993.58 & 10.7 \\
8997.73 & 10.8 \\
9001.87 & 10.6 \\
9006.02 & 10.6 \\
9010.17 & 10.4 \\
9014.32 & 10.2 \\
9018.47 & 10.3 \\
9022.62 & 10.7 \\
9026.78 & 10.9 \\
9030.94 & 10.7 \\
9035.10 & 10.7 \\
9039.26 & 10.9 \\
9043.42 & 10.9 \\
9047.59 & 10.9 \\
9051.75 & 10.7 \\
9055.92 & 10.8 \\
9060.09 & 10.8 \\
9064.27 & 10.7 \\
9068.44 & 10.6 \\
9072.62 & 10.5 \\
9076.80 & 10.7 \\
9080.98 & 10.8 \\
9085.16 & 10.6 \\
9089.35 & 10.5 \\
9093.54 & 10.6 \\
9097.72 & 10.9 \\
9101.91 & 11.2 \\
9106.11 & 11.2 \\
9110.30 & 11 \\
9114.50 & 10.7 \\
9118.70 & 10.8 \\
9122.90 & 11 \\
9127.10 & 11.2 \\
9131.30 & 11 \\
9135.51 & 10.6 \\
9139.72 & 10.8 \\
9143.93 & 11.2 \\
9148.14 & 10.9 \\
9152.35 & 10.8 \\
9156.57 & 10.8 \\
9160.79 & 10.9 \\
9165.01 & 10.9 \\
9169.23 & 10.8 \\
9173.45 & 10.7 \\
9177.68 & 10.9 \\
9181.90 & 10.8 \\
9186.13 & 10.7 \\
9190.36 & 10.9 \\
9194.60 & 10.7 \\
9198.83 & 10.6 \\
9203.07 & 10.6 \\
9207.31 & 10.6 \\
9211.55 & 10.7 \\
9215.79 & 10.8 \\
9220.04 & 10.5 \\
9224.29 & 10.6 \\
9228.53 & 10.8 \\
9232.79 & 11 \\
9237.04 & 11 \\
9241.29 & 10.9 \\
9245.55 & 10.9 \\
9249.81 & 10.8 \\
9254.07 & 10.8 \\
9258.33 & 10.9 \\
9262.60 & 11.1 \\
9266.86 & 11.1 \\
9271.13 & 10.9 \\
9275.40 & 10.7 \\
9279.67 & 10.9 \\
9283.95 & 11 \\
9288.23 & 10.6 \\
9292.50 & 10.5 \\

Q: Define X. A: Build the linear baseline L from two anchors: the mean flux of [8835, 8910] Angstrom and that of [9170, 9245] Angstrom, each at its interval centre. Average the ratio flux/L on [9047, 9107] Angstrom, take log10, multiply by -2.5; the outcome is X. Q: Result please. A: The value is 0.01 mag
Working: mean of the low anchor 11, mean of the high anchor 10.8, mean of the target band 10.8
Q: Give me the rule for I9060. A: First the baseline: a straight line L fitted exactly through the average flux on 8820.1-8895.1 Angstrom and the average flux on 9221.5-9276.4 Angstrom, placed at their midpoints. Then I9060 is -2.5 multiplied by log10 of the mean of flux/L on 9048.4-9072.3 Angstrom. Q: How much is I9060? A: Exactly 0.02 mag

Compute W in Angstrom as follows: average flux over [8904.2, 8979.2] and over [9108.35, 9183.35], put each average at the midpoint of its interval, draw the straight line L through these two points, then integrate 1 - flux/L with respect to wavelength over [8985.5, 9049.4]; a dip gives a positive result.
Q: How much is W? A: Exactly 1.5 Angstrom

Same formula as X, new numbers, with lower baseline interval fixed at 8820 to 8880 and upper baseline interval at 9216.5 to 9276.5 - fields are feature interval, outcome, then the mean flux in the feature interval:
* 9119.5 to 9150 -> -0.01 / 11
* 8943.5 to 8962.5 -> -0.01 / 10.9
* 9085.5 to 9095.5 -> 0.03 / 10.5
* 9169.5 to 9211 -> 0.01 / 10.7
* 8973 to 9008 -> 0.00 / 10.9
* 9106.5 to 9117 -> 0.00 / 10.9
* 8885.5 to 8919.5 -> -0.02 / 11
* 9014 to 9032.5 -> 0.03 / 10.6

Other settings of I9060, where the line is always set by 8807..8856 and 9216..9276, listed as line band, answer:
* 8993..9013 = 0.02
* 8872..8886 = -0.02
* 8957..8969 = -0.01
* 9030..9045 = 0.00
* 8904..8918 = -0.02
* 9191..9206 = 0.02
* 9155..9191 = 0.00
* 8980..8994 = -0.01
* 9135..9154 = 0.00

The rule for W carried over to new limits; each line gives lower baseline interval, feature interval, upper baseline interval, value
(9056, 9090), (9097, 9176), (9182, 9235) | -1.7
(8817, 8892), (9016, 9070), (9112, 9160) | 0.8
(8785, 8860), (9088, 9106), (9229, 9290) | 0.1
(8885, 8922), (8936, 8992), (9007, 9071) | -0.4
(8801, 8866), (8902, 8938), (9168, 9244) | -0.9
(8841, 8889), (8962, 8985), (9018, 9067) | -0.4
